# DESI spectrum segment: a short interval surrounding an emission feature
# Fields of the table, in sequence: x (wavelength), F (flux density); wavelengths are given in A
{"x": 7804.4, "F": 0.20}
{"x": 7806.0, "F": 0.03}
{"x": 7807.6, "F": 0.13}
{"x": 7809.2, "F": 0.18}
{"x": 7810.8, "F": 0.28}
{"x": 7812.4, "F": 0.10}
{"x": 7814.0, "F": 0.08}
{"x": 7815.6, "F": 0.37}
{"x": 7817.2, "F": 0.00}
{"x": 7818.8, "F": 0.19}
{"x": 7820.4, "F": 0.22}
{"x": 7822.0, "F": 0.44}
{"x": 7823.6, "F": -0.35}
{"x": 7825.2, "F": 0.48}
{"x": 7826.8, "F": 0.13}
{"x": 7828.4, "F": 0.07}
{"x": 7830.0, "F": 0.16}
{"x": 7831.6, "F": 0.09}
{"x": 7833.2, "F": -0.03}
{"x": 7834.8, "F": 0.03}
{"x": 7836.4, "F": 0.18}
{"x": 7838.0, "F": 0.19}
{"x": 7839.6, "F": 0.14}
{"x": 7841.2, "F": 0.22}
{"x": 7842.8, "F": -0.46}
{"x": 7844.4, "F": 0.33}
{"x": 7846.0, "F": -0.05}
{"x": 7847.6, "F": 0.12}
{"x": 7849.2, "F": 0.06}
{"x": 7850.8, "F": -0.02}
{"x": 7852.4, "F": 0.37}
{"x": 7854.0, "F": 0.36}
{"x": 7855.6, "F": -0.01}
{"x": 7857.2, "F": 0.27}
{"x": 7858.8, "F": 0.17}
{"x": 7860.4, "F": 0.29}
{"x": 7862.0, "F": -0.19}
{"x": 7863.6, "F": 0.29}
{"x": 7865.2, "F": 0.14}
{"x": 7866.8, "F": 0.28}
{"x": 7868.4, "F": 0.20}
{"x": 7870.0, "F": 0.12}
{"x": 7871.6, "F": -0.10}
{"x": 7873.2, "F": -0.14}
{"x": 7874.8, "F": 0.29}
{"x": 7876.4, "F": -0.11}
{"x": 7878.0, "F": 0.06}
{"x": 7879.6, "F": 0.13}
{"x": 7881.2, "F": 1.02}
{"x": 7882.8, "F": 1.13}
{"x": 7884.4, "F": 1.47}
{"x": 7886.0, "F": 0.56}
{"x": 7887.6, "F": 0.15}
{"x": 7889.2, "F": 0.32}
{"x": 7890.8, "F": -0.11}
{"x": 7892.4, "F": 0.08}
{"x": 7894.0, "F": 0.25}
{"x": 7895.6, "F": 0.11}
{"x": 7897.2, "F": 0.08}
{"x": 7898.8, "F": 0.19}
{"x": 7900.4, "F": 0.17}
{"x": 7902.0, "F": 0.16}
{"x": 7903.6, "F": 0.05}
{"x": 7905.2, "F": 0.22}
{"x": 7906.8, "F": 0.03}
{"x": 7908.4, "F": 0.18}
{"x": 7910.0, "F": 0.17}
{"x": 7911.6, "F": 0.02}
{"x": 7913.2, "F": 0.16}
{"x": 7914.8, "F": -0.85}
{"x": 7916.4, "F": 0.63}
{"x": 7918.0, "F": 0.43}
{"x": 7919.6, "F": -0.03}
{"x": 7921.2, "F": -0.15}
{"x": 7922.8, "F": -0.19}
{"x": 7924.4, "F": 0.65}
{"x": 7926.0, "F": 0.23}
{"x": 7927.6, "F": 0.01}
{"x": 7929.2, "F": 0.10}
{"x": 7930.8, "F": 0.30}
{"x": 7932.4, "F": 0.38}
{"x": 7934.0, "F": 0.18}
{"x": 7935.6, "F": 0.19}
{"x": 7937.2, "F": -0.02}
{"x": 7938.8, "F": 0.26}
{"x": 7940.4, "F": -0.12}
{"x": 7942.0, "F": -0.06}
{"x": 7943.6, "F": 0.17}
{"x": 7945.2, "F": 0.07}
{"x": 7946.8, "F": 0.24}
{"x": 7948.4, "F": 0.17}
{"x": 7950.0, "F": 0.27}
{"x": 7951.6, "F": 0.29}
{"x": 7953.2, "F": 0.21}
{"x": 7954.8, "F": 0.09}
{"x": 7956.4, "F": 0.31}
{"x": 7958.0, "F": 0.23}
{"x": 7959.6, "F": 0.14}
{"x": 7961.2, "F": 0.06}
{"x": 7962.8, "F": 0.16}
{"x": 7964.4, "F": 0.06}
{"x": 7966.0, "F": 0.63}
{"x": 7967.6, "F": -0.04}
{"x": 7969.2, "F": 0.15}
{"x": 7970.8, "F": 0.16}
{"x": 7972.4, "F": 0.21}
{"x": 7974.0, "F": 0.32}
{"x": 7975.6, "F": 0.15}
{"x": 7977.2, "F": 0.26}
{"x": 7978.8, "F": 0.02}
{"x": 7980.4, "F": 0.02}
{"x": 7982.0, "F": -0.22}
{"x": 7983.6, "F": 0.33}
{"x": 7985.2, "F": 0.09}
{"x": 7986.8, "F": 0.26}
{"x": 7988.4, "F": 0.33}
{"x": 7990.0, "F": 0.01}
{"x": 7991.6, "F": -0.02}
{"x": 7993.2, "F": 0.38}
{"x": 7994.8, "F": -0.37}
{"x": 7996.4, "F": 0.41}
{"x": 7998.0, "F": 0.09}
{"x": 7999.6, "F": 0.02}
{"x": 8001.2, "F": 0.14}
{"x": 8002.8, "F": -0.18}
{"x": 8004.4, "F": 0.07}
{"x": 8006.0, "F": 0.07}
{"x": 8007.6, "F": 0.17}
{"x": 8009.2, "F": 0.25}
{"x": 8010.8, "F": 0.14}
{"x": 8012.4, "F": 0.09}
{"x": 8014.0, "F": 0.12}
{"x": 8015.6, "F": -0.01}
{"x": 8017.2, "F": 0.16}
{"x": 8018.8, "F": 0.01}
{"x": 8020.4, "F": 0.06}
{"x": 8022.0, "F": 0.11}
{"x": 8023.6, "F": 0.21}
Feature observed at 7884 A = H-gamma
